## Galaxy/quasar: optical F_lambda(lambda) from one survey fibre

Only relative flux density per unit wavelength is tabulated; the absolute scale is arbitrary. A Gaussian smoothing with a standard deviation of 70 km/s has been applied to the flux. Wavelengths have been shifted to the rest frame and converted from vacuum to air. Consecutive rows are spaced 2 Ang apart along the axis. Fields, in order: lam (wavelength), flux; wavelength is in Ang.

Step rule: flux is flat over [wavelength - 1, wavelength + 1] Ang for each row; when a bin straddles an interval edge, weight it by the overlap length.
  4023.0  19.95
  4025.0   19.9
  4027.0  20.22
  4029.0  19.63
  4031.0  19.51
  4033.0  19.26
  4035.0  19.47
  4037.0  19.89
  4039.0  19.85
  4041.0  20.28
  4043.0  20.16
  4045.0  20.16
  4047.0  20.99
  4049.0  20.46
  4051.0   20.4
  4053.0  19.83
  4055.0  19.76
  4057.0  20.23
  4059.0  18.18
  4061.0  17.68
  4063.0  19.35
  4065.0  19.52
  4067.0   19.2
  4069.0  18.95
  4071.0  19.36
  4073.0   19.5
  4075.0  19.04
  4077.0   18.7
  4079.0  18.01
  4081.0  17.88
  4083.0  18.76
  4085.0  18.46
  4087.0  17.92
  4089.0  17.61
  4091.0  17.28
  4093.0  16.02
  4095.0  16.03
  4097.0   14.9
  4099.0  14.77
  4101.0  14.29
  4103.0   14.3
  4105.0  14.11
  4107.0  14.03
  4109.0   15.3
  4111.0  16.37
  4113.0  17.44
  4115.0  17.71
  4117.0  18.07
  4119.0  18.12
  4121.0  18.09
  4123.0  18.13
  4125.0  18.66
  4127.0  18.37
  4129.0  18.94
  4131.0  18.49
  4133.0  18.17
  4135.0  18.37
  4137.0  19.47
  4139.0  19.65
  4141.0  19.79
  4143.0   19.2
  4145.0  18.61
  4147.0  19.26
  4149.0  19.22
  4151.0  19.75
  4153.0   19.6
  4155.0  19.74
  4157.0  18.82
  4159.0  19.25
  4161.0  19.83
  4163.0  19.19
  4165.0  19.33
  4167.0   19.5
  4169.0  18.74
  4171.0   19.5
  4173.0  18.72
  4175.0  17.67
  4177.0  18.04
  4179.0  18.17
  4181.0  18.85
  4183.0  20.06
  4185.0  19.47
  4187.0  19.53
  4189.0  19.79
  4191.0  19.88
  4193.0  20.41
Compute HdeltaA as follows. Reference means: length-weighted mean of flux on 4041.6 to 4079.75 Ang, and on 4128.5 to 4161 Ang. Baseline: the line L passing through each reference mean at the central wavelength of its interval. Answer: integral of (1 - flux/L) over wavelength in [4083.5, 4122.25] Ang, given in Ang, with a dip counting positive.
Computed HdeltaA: 5.8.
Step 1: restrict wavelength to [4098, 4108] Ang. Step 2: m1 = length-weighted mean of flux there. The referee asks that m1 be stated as 14.3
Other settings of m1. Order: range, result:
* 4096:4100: 14.8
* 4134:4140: 19.2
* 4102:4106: 14.2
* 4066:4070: 19.1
